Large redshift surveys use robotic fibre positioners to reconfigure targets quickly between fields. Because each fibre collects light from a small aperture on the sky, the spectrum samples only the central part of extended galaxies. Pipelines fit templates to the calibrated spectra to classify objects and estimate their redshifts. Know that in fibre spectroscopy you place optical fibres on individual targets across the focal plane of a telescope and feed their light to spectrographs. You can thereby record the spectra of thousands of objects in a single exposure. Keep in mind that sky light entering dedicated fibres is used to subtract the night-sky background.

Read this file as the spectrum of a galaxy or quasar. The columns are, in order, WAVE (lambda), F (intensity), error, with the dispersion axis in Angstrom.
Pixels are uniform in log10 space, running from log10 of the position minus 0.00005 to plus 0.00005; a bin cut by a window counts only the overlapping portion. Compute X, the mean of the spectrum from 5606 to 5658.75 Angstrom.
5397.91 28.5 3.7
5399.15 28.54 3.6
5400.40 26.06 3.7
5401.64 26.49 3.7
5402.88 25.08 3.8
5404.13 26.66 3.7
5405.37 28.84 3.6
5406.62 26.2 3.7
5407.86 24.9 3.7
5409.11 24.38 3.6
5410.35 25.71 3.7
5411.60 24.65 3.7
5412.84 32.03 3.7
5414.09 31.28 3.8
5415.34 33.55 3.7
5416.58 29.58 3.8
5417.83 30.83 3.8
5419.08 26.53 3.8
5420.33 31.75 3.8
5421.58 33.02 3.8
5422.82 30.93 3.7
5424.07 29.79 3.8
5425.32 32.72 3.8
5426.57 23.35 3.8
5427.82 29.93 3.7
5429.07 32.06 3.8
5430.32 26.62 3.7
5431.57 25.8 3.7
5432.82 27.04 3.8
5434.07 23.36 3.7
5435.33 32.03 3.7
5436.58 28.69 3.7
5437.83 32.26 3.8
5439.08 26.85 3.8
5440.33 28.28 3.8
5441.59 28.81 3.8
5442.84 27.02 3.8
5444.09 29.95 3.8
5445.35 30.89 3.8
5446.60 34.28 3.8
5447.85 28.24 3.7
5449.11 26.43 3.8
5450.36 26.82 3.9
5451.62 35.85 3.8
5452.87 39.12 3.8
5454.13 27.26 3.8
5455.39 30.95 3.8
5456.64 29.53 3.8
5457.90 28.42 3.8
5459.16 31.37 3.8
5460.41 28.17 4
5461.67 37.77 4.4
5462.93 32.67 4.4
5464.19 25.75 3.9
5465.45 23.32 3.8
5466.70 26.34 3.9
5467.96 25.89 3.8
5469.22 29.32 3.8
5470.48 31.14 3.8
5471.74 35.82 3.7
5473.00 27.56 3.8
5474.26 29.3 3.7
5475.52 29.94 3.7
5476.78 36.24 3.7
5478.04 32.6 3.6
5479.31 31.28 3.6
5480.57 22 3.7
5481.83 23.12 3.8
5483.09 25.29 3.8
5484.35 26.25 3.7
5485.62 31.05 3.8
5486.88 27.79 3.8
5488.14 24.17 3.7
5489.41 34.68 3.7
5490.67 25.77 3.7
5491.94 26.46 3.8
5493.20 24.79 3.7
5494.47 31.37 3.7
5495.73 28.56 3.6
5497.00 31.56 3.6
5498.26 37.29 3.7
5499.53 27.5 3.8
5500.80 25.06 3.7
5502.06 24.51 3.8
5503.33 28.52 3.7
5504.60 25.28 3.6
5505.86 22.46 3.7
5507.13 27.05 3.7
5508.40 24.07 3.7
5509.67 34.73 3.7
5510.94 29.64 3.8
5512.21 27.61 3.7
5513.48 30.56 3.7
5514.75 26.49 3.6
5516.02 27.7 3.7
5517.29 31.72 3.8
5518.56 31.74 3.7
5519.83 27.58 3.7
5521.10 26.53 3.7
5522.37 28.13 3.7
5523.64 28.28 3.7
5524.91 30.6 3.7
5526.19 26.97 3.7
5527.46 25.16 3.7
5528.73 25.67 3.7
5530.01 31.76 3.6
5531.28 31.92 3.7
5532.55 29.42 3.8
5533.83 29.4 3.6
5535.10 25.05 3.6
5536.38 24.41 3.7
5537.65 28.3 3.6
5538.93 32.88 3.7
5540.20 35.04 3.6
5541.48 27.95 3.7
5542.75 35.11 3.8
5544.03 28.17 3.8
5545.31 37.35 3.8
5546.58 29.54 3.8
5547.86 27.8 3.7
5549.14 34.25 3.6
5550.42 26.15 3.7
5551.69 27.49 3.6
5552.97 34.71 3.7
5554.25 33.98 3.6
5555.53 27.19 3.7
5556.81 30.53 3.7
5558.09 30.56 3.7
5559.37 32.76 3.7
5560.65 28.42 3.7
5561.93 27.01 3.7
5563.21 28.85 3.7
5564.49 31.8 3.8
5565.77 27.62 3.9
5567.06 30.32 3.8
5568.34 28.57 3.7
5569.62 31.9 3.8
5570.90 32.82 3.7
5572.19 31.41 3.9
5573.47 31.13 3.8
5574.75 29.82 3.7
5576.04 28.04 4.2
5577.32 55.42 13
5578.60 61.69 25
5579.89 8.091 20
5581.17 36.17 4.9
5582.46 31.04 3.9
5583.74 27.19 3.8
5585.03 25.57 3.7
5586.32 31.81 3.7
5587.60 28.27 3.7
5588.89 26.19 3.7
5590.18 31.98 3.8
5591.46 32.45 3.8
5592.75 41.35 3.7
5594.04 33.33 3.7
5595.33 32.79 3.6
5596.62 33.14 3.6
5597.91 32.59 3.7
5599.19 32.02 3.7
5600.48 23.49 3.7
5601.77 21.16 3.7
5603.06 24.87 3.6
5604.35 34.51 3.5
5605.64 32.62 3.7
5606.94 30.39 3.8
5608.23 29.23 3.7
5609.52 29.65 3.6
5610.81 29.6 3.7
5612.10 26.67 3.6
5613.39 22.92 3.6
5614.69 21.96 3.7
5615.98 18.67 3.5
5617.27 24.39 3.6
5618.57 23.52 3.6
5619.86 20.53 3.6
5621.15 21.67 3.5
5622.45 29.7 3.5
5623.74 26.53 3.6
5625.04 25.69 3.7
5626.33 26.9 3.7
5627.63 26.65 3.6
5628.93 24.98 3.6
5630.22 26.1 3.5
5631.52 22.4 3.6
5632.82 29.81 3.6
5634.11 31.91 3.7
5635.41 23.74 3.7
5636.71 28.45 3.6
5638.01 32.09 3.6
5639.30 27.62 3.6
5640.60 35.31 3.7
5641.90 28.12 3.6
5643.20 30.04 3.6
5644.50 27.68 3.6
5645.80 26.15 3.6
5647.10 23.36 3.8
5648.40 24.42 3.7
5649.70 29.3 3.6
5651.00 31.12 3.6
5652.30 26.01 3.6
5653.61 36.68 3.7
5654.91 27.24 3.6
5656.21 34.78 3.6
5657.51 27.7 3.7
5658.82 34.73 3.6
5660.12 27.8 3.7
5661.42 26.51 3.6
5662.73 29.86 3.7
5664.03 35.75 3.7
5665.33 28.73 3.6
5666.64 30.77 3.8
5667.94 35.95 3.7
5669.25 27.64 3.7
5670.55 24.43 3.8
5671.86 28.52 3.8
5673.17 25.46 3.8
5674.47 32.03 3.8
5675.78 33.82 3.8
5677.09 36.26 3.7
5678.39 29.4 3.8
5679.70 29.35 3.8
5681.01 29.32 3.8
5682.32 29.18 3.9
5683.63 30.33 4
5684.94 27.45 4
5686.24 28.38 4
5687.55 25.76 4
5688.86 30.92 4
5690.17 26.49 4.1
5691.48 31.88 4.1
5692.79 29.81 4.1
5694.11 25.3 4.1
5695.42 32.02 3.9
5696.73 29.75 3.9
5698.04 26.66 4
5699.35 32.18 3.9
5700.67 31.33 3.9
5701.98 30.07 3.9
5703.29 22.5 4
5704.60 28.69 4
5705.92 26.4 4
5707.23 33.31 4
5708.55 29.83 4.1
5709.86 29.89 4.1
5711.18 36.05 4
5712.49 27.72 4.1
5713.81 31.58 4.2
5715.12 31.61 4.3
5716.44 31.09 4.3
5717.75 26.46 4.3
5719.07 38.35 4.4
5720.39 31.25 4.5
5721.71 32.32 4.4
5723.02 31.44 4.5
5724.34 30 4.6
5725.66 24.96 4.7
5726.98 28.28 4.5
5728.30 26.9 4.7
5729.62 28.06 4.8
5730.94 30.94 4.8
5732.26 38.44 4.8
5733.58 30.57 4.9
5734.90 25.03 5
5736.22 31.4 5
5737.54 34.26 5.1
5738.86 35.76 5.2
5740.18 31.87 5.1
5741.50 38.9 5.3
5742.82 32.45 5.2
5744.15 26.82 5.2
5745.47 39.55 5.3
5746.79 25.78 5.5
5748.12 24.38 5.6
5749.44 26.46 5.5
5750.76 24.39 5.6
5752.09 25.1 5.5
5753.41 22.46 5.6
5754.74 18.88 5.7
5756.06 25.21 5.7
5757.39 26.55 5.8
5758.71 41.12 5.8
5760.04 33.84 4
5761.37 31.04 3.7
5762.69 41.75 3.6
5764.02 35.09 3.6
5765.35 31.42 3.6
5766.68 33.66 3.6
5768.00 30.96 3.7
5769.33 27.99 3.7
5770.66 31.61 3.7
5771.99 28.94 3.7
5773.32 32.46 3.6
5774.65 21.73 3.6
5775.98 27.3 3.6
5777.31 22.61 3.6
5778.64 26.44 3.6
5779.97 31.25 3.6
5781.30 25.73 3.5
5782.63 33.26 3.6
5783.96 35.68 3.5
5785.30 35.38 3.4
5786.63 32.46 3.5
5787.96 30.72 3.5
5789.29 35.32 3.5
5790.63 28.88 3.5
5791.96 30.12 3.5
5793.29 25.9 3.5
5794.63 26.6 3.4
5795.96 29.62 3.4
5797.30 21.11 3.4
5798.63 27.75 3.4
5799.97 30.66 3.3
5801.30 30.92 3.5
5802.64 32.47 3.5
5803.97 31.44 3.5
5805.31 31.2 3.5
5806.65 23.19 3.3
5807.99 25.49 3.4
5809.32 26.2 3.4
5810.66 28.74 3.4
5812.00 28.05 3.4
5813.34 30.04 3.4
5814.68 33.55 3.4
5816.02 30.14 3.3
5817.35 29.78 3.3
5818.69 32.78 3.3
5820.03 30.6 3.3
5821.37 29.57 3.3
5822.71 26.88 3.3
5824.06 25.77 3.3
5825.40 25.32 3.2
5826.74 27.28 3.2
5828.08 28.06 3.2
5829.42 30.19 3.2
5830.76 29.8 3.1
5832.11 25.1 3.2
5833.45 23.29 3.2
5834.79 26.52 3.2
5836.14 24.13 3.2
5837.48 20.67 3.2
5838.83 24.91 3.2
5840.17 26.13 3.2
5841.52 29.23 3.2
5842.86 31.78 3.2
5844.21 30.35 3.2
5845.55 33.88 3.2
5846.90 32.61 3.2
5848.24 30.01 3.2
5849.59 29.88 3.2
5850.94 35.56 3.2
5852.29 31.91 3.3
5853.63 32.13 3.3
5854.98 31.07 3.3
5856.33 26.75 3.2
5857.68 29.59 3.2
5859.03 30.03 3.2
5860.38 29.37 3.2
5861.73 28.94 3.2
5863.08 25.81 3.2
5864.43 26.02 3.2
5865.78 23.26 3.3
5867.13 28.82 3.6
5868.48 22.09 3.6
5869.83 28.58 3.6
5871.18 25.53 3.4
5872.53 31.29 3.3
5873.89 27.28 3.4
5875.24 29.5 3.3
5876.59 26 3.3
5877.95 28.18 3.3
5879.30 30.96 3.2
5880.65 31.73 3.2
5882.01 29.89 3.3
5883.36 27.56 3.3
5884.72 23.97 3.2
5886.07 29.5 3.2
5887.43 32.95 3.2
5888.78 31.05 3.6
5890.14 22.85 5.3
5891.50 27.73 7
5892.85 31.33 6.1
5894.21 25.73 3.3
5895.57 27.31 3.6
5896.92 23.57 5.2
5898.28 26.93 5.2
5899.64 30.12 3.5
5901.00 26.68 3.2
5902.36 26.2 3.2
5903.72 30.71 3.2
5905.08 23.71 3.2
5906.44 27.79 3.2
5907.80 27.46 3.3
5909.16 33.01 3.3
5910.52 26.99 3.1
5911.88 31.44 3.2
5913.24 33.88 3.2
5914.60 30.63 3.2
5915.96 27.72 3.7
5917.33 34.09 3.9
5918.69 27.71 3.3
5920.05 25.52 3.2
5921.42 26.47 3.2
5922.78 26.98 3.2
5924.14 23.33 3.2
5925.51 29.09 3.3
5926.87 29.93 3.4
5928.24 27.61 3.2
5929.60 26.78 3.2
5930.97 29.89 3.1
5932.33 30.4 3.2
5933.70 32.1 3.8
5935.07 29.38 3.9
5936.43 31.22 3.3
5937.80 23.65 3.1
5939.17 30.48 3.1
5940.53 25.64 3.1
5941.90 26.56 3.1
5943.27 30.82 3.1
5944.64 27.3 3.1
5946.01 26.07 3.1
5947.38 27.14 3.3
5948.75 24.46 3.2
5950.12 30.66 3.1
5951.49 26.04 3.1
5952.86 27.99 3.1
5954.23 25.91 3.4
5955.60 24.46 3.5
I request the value 27.4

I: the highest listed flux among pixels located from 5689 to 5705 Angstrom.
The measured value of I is 32.18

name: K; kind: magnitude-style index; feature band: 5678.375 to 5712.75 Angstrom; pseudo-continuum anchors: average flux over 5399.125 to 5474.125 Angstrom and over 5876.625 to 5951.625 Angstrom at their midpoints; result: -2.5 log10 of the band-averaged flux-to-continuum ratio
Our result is -0.02 mag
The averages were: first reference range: 29.1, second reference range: 28.3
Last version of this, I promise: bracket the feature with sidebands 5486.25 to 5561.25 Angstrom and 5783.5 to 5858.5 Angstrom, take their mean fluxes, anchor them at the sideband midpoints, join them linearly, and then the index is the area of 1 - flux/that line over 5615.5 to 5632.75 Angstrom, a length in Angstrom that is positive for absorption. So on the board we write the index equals 2.6 Angstrom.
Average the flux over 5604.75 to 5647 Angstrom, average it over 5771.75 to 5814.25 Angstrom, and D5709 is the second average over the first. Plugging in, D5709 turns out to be 1.1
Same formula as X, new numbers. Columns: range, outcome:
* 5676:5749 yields 30.3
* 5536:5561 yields 30.7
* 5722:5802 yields 29.9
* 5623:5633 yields 26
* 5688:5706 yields 28.9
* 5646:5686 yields 29.7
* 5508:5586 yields 30.3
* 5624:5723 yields 29.4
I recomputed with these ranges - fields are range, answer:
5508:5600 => 61.69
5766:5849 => 35.68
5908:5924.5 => 34.09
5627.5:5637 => 31.91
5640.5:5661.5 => 36.68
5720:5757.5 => 39.55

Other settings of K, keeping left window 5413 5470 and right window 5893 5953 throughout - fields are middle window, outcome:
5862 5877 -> 0.06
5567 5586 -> -0.12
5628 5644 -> 0.02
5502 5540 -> 0.04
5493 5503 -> 0.02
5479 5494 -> 0.10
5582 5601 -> -0.07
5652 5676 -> -0.05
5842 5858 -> -0.11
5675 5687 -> -0.05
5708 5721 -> -0.10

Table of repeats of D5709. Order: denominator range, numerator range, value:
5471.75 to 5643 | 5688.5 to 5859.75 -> 1.02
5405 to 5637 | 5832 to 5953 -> 0.97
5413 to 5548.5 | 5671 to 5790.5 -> 1.03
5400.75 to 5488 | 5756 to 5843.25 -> 1.01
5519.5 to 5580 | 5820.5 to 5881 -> 0.92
